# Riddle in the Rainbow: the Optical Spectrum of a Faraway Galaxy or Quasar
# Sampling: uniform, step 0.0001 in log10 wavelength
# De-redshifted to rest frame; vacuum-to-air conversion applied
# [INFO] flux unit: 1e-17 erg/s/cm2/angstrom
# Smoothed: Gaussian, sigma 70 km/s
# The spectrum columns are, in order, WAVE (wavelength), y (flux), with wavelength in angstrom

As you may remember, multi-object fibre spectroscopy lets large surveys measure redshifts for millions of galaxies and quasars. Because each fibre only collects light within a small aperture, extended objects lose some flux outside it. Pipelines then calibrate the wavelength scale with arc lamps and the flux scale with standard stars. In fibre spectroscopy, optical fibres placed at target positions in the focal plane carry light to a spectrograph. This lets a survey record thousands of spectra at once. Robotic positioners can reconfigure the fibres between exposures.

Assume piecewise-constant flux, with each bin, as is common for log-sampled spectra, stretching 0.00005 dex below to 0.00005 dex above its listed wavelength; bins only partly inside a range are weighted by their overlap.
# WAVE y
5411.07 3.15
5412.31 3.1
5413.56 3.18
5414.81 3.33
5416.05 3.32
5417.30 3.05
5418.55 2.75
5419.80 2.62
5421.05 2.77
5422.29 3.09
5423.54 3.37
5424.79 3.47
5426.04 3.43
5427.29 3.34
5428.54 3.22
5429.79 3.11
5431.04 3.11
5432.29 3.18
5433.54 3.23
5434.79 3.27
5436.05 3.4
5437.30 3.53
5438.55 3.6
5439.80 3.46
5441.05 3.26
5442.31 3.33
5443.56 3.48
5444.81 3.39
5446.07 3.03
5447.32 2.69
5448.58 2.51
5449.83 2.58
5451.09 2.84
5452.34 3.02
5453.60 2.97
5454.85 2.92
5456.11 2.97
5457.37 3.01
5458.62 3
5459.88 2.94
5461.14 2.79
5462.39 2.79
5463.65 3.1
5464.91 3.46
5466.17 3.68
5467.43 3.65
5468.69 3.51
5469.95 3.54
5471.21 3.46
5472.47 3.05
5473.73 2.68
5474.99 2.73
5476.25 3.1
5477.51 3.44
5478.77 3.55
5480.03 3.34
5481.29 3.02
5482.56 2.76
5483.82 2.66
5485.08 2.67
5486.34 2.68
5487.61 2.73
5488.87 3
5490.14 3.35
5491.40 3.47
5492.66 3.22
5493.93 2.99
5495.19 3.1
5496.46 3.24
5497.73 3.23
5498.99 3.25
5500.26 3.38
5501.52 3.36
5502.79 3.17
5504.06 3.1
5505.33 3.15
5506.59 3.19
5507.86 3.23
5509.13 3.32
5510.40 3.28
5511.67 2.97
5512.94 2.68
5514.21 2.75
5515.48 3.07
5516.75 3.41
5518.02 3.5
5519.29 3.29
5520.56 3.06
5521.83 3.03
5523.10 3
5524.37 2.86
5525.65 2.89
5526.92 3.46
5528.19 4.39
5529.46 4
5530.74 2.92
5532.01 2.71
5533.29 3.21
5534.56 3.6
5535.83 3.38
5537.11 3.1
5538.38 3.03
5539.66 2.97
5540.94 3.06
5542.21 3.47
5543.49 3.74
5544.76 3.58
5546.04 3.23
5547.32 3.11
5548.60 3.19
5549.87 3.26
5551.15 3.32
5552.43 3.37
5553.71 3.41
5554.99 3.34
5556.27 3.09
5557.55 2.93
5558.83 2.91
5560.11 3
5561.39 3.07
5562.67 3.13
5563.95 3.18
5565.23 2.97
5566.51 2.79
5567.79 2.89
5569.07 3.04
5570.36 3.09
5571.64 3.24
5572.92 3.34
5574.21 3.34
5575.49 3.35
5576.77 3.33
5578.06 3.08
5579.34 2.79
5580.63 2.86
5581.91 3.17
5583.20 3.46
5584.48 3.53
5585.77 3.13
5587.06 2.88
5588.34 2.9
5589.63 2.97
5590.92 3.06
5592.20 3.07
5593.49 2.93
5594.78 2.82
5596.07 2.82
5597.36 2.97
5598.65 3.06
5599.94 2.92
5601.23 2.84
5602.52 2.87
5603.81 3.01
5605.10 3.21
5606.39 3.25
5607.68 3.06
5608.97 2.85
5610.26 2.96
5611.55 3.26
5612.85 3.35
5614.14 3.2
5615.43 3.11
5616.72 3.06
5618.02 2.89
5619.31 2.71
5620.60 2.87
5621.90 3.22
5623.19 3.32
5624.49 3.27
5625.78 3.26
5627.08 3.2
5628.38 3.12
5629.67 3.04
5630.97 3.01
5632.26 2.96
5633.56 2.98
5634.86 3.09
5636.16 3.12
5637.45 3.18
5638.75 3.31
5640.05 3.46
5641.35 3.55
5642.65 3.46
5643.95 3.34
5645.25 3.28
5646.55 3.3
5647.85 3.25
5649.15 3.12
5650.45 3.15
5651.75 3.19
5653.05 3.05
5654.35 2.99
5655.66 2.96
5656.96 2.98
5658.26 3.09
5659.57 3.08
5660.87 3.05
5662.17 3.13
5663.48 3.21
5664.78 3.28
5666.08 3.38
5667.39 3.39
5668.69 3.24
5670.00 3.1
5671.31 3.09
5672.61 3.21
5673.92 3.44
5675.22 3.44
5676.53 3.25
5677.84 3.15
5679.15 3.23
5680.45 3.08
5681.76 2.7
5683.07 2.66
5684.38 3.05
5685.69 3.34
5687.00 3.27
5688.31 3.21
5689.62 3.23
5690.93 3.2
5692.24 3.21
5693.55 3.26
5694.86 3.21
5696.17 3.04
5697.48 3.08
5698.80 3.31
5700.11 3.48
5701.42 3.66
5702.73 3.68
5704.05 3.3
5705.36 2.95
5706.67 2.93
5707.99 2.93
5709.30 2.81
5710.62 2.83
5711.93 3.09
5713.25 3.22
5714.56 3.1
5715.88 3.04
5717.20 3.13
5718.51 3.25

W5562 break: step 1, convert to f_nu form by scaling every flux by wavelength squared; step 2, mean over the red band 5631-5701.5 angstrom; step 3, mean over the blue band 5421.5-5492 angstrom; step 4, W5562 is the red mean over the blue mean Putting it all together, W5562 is 1.09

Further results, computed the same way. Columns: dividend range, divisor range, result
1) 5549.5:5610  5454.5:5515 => 1.02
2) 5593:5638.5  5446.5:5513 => 1.04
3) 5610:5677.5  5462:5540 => 1.05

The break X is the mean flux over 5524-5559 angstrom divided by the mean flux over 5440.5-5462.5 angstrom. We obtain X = 1.10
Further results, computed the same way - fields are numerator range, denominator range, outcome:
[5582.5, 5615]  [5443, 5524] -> 0.99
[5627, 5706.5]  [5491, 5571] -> 1.00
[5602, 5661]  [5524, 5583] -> 0.98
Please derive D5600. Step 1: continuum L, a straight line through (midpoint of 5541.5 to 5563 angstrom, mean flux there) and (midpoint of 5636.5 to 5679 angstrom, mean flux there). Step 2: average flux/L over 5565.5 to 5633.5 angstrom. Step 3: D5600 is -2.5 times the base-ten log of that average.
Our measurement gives 0.06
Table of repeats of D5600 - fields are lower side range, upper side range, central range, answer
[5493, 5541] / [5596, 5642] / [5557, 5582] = 0.02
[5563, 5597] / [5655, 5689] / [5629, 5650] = -0.03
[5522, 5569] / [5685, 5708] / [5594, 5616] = 0.07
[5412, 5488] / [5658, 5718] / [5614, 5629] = 0.02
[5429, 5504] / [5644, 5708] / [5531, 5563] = -0.02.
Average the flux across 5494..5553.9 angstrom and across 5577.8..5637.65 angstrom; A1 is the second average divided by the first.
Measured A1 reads 0.95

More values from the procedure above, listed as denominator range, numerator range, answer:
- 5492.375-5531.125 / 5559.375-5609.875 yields 0.95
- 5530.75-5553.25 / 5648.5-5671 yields 0.97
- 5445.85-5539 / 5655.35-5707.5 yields 1.02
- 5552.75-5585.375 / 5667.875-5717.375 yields 1.01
